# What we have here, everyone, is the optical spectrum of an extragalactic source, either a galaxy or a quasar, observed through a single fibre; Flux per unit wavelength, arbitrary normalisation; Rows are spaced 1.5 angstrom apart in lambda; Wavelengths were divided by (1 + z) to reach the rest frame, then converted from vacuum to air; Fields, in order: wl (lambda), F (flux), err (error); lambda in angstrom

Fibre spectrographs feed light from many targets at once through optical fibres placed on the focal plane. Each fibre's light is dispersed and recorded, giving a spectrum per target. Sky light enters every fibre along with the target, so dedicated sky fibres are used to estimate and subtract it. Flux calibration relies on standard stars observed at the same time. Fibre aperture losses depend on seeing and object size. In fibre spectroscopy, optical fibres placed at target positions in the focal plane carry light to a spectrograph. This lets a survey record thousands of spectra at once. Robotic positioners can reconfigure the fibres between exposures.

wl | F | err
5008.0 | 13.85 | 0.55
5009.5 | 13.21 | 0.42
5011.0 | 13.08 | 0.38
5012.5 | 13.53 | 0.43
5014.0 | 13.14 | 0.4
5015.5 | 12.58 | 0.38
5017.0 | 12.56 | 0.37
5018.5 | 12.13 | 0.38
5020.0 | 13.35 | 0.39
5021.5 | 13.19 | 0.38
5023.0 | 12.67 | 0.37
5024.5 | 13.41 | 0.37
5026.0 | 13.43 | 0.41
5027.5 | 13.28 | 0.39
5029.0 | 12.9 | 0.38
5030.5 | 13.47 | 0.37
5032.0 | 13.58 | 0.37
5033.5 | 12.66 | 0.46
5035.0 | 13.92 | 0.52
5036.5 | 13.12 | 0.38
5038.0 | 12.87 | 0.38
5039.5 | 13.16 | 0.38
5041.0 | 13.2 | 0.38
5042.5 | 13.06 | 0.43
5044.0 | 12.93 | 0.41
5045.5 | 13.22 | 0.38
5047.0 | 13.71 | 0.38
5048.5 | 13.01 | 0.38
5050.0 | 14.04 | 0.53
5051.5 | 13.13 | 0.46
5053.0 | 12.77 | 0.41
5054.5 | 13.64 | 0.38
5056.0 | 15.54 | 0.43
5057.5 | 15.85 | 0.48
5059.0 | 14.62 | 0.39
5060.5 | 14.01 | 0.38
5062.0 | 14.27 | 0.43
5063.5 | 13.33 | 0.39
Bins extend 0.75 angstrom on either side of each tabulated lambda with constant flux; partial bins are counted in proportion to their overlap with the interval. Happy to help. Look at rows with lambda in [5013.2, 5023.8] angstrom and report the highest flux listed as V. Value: 13.35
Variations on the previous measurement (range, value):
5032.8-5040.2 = 13.92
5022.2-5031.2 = 13.47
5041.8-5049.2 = 13.71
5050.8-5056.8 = 15.54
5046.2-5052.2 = 14.04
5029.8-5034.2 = 13.58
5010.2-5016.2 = 13.53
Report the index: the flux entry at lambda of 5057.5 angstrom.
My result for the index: 15.85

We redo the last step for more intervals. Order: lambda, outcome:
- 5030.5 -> 13.47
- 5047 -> 13.71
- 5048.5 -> 13.01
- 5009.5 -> 13.21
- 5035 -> 13.92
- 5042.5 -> 13.06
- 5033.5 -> 12.66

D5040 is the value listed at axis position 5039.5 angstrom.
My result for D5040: 13.16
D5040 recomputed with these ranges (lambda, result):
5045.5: 13.22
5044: 12.93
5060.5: 14.01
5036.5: 13.12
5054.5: 13.64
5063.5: 13.33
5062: 14.27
